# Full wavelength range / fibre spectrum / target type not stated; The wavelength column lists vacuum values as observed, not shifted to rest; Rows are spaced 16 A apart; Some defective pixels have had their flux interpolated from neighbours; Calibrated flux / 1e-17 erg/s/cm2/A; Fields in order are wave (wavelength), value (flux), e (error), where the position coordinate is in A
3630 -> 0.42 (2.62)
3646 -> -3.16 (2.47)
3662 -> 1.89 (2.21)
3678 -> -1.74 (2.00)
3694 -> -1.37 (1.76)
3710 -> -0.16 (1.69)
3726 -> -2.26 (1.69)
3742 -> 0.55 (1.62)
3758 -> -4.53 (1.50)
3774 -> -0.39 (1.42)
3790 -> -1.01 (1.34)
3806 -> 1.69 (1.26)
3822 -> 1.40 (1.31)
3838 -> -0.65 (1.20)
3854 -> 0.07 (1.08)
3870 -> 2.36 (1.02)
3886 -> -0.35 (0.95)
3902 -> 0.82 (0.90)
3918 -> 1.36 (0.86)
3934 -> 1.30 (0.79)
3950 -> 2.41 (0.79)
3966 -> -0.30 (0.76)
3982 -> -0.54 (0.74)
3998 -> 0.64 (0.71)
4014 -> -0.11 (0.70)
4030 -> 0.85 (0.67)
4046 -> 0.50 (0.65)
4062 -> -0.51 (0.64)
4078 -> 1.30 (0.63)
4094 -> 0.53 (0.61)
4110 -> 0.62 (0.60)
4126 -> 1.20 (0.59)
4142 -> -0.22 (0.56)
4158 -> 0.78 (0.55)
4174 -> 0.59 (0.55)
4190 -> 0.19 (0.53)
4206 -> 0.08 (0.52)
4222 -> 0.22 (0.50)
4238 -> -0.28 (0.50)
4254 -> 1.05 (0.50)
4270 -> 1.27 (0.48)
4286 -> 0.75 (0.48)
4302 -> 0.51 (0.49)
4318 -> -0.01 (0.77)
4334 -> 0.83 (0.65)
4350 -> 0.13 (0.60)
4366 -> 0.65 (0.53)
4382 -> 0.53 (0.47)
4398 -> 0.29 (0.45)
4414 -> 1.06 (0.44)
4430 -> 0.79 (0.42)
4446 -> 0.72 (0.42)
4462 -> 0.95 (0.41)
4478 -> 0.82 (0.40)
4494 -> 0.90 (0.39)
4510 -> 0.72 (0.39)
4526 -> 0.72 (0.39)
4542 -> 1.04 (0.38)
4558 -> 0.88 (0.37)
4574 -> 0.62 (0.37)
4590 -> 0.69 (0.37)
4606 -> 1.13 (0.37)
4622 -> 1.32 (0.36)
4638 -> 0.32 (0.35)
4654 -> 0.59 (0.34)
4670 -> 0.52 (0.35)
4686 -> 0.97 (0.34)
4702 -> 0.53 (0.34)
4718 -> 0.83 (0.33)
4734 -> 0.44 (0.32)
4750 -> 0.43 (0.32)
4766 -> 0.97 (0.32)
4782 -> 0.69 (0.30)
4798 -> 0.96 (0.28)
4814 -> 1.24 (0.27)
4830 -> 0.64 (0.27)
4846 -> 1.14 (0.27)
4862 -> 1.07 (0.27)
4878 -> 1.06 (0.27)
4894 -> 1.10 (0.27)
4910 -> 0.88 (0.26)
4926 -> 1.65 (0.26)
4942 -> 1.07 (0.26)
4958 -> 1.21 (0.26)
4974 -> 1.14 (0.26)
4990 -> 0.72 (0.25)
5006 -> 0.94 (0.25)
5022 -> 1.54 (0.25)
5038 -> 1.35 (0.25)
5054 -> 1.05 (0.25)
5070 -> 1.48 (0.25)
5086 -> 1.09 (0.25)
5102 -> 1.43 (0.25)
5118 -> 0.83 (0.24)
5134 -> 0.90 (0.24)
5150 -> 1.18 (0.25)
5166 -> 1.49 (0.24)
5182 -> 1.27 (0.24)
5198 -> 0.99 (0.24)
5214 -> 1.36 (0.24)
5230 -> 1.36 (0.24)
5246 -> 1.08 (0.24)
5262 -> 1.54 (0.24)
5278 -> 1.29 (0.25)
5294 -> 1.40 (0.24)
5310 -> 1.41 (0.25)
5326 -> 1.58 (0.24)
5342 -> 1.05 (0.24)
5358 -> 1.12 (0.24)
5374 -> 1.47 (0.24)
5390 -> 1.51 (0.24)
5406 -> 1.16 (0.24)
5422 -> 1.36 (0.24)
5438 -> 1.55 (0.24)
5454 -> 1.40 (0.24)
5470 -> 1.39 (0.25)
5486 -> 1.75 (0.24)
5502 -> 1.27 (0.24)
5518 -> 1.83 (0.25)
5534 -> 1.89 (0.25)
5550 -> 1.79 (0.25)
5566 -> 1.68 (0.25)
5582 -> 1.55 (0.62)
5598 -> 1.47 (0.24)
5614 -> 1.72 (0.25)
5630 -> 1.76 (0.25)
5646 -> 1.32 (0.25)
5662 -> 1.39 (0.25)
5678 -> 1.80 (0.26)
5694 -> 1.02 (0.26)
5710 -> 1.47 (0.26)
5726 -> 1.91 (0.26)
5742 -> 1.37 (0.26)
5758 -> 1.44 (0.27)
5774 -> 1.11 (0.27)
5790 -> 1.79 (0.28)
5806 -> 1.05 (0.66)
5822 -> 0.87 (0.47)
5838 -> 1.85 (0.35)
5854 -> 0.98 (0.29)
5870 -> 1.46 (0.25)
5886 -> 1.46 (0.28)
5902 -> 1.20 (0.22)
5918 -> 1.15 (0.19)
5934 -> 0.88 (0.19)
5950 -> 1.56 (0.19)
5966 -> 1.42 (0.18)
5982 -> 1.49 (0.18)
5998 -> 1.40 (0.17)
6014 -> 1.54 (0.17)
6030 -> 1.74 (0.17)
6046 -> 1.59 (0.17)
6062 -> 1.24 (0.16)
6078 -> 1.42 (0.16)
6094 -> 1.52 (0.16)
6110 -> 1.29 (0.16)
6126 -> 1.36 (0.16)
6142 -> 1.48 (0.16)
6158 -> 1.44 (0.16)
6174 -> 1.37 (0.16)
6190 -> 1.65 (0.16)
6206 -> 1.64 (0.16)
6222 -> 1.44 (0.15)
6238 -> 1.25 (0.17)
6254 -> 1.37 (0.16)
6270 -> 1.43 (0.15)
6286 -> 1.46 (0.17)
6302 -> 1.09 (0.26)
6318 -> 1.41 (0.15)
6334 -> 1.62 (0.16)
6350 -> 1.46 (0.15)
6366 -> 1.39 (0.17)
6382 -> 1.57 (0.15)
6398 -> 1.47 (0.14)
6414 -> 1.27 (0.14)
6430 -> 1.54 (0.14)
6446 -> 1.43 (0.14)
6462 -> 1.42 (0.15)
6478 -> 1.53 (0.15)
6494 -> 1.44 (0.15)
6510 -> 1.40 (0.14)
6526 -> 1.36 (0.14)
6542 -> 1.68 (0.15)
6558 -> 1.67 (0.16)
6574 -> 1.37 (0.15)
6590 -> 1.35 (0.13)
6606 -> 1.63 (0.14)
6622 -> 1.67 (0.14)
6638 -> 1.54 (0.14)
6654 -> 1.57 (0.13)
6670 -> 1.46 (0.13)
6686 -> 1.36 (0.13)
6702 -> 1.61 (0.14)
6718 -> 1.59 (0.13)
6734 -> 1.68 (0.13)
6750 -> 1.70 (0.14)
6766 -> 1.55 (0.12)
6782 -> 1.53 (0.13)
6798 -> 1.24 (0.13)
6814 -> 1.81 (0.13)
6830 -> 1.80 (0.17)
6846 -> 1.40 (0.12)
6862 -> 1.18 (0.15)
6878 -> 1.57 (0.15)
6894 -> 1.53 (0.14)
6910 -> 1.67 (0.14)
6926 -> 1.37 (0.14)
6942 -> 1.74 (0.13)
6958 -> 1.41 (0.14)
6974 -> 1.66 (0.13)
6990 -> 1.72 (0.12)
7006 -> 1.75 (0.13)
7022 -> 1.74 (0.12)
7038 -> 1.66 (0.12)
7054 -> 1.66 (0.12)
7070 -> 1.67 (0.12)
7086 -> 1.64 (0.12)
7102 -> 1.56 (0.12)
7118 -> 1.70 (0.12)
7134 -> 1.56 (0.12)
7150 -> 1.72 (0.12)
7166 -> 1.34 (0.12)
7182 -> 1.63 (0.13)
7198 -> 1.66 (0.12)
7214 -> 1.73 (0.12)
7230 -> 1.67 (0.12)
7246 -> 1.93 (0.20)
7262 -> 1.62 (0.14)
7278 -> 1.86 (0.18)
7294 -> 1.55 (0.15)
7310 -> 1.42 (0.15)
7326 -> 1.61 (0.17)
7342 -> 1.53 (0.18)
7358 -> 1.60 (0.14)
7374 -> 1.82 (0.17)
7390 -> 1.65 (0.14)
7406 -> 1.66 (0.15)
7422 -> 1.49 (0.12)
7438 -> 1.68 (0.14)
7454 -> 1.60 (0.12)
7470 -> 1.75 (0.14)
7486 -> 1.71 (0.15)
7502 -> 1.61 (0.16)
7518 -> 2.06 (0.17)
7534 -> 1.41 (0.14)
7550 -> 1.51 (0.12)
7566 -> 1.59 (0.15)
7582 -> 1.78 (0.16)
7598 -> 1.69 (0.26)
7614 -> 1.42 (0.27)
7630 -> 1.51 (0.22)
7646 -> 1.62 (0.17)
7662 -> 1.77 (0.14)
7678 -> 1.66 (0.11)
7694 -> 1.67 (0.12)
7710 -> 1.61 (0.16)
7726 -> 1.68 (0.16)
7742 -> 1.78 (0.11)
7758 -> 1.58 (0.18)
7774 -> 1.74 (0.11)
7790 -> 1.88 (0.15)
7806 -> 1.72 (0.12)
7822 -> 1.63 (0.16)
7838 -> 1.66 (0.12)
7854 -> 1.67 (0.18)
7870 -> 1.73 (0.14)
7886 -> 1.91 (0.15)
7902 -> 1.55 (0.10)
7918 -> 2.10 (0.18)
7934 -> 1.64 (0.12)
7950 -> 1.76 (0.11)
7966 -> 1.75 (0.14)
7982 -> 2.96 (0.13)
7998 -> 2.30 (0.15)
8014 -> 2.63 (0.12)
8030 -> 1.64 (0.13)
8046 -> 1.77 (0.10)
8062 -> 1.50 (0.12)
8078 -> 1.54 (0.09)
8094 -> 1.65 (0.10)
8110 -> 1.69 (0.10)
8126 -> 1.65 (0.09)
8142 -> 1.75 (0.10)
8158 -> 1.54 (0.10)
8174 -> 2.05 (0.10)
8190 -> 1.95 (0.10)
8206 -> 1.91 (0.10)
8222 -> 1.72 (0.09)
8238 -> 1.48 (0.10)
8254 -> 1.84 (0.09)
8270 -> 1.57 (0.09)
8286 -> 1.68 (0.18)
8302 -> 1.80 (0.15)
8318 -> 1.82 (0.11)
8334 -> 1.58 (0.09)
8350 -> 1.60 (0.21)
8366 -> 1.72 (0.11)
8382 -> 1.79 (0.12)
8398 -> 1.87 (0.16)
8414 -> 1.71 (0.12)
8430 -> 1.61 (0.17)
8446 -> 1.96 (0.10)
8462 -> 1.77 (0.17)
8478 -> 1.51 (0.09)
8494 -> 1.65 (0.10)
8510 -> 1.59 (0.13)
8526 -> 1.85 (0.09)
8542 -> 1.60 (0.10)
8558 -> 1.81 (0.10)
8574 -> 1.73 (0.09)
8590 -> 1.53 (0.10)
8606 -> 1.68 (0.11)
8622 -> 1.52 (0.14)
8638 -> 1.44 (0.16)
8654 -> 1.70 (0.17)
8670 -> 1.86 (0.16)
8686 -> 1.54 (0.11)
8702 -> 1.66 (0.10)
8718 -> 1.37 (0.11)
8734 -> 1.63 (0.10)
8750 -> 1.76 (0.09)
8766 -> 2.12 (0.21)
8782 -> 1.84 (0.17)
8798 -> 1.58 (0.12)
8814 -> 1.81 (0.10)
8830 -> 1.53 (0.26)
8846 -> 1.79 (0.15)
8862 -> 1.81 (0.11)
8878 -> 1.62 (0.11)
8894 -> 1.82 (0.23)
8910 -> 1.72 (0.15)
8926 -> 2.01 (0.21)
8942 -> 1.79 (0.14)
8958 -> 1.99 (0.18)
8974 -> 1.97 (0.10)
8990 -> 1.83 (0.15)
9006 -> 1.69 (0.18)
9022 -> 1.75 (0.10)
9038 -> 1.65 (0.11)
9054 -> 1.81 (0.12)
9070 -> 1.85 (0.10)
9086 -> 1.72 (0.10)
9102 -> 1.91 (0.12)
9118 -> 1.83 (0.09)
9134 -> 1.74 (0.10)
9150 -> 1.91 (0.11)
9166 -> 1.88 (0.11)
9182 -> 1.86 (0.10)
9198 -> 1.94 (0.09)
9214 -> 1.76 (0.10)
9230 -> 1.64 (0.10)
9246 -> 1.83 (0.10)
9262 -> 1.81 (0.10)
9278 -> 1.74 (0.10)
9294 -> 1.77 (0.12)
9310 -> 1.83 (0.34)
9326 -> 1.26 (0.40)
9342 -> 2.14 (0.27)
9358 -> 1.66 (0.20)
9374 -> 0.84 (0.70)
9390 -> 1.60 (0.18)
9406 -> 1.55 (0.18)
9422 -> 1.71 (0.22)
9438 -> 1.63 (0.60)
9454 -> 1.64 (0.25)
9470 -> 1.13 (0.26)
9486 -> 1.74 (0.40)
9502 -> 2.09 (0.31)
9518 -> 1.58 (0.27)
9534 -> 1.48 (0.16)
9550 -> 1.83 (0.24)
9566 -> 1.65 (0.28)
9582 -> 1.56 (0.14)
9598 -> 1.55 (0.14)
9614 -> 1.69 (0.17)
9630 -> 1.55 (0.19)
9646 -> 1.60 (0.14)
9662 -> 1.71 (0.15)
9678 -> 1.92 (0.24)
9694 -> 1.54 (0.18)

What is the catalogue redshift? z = 0.22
